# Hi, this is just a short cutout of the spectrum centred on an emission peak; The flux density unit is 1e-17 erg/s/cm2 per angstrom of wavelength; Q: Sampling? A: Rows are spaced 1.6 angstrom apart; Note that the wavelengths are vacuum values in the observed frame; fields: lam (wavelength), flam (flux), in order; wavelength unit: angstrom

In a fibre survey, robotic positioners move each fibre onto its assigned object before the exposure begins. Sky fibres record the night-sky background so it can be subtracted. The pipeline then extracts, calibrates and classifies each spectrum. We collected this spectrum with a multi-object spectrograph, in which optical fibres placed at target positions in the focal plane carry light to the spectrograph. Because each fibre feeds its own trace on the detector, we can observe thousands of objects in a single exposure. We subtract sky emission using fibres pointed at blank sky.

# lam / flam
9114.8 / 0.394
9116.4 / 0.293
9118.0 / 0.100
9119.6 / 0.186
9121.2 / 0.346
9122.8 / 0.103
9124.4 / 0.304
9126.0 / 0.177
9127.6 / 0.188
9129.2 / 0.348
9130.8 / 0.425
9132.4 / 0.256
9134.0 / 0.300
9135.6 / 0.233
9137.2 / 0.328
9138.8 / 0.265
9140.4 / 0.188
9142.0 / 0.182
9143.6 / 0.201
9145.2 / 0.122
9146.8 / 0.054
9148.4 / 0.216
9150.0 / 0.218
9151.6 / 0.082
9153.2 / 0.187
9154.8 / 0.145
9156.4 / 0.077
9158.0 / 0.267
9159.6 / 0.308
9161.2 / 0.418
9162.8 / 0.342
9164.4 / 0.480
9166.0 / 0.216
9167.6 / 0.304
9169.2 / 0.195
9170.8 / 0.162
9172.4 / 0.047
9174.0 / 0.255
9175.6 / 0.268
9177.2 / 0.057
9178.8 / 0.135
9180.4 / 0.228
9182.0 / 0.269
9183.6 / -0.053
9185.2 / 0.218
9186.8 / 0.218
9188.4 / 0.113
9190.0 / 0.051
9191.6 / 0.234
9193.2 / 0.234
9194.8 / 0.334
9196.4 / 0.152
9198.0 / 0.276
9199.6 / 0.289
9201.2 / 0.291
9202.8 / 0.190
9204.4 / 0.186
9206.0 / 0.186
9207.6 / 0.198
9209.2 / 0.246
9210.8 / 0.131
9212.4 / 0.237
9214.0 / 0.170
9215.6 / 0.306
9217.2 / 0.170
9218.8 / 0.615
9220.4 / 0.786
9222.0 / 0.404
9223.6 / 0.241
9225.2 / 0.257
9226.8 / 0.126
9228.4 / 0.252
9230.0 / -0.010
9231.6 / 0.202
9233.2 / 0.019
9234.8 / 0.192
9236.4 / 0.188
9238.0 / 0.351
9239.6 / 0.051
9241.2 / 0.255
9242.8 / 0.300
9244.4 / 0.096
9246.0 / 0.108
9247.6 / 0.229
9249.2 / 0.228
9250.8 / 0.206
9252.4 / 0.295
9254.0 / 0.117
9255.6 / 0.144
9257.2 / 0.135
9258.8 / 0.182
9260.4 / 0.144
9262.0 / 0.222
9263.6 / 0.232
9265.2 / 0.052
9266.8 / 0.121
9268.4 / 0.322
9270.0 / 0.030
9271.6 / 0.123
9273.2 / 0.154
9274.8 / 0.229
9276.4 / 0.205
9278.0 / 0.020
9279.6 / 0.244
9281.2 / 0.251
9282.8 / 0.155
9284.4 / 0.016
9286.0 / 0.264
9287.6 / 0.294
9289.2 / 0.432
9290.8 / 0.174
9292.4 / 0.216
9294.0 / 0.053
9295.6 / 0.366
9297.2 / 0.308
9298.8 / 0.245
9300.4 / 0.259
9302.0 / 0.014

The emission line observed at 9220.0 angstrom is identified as Hgamma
